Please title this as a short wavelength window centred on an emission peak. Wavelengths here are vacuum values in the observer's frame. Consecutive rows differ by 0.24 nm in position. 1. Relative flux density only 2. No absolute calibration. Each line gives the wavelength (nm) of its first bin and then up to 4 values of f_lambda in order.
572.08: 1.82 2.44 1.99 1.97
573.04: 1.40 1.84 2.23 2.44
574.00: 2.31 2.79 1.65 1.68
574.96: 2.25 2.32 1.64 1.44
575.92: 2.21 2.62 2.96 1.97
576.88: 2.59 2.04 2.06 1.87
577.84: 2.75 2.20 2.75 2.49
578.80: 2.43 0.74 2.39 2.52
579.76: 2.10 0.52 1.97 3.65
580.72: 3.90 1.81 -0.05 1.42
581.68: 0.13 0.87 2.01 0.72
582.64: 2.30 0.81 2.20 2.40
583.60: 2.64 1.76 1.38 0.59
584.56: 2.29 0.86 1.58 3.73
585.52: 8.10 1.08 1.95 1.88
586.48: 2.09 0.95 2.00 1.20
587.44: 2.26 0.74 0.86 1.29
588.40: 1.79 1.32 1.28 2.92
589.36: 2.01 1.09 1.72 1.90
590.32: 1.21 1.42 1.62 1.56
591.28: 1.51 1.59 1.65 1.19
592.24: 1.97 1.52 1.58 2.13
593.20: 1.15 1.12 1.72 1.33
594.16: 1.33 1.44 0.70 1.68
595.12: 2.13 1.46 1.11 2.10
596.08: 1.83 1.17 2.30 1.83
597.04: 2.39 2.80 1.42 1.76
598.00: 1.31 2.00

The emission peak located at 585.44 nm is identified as H-beta 4861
